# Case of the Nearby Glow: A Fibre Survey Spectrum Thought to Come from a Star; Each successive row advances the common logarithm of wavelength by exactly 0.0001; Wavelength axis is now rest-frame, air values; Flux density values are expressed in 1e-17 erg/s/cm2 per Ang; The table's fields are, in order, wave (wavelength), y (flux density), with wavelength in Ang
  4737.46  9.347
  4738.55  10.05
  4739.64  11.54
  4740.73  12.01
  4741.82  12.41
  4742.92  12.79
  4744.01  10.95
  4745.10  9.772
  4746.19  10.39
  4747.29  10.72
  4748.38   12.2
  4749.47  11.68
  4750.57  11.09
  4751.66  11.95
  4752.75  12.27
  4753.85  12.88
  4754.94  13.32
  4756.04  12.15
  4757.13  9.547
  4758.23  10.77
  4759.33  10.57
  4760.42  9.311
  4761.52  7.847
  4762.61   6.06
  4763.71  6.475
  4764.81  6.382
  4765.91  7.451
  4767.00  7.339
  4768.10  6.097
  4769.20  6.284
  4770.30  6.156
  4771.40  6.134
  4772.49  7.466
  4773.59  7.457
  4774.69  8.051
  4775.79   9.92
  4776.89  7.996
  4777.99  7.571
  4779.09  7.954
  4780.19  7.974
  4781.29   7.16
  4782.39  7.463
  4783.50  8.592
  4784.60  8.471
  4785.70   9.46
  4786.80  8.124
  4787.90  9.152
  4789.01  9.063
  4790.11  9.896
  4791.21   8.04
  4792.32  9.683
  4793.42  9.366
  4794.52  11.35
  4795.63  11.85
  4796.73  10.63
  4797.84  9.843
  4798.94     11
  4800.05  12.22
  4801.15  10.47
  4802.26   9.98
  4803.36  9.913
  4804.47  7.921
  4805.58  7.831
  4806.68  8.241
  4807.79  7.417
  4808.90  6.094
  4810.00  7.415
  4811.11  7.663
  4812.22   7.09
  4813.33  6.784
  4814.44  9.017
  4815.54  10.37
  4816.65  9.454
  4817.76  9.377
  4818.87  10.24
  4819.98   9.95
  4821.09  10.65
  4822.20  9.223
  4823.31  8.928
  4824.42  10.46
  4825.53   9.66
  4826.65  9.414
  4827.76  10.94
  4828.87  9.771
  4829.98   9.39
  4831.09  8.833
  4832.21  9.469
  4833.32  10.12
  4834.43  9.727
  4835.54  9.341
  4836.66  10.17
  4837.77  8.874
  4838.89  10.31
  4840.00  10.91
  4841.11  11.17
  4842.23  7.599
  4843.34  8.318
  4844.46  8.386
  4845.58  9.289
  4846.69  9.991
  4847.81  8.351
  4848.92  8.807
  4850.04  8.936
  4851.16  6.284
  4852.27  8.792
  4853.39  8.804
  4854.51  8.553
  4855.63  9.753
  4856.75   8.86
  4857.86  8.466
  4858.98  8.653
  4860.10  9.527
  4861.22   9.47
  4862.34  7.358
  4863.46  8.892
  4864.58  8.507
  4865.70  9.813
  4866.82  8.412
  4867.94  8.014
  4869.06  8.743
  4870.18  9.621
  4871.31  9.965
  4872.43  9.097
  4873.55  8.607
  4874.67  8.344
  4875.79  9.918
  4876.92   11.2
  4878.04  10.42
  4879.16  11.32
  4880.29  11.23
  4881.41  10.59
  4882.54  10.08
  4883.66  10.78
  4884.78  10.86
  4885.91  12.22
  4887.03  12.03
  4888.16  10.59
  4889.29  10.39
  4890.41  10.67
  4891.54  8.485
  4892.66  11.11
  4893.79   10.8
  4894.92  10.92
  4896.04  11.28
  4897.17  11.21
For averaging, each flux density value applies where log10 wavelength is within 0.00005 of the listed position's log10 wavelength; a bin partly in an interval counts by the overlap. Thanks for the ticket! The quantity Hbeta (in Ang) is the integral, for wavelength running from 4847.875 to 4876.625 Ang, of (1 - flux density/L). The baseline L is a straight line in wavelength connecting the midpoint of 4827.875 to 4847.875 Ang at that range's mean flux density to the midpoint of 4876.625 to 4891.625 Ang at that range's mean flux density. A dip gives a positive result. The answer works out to 3.9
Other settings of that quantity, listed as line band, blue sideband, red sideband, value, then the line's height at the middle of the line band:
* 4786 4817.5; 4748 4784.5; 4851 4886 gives -0.4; 9.02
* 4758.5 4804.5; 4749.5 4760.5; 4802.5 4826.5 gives 7.1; 10.3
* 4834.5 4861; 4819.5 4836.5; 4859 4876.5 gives 0.8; 9.35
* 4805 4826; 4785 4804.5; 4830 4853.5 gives 1.9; 9.6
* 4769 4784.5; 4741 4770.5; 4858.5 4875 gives 3.3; 9.68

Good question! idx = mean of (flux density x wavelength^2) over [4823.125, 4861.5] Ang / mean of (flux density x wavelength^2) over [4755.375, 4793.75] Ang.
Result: 1.2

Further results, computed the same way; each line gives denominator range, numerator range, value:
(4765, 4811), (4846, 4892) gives 1.15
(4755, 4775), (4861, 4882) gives 1.24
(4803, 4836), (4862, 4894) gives 1.13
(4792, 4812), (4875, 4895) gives 1.19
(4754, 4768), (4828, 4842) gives 1.13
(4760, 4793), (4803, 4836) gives 1.17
